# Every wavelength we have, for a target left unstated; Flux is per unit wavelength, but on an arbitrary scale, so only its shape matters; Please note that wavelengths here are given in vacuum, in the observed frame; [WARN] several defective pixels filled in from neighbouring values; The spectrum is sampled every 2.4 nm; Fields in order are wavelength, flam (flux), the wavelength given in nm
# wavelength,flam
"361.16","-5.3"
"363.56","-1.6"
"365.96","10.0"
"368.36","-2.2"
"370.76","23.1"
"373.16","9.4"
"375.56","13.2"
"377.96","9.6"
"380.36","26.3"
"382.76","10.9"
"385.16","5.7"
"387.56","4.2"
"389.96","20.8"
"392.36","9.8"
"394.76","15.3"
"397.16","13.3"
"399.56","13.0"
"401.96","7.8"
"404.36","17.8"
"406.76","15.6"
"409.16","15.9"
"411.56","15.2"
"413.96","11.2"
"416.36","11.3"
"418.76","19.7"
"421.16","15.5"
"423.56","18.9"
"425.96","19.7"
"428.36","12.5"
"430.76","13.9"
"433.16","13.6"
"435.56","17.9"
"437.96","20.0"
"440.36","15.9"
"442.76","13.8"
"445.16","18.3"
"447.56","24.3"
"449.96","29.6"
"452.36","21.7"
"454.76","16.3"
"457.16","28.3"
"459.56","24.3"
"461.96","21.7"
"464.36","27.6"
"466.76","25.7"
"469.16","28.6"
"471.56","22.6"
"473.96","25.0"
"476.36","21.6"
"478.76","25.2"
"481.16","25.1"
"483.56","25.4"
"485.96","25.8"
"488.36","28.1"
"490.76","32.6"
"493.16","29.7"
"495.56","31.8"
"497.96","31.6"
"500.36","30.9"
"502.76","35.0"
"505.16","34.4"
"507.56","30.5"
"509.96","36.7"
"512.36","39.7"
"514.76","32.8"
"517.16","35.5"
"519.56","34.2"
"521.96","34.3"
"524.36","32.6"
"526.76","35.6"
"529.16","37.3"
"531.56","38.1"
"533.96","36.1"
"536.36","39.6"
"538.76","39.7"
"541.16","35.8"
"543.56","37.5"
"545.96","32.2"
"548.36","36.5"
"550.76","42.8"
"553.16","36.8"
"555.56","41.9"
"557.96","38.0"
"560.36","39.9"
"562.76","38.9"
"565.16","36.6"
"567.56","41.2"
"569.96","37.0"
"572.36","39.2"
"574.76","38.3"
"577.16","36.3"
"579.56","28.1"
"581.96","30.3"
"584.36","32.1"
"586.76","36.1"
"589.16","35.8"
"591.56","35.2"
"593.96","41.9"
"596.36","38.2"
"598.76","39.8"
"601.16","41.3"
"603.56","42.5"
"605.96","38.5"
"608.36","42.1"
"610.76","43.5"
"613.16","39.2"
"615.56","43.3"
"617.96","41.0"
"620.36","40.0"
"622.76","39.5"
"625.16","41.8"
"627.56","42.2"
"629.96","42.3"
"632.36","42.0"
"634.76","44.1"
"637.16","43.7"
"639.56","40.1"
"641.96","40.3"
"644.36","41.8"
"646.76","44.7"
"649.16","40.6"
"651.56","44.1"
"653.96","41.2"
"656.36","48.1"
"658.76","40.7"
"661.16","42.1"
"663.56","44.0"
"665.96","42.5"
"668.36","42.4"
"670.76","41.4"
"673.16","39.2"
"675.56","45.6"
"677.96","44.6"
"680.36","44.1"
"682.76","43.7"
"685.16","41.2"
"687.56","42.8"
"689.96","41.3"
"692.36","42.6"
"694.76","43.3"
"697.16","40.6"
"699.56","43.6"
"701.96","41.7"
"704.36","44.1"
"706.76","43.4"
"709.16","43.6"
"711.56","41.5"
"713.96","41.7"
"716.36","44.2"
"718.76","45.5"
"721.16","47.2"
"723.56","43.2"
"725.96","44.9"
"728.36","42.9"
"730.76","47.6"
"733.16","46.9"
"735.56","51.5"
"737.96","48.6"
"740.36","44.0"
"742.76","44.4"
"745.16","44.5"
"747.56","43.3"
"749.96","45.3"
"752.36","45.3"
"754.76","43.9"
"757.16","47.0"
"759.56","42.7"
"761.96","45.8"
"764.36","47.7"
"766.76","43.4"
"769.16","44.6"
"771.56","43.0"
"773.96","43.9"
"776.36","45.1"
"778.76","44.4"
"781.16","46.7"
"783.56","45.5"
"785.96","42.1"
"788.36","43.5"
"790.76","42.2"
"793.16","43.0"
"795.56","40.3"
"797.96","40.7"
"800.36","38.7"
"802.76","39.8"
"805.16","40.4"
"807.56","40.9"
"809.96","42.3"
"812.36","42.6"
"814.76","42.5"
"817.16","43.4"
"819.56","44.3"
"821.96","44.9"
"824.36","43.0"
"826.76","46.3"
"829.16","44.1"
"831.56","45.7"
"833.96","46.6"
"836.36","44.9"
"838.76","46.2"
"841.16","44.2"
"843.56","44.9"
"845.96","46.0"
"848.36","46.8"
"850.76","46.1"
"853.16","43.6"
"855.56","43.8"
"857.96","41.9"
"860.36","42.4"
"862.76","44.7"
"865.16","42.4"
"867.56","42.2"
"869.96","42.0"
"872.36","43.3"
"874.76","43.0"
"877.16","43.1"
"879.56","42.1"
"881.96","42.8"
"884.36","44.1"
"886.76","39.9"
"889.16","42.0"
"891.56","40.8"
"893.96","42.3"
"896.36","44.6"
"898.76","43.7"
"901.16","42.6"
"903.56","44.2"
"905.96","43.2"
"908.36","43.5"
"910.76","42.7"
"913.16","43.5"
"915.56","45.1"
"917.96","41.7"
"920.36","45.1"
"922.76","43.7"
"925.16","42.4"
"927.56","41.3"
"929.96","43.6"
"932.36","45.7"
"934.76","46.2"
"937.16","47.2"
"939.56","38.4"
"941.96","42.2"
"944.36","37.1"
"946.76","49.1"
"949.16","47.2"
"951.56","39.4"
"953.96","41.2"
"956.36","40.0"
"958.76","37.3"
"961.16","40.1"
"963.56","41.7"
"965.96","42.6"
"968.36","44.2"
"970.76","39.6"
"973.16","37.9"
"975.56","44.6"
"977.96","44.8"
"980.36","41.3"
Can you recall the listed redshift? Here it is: 0.12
